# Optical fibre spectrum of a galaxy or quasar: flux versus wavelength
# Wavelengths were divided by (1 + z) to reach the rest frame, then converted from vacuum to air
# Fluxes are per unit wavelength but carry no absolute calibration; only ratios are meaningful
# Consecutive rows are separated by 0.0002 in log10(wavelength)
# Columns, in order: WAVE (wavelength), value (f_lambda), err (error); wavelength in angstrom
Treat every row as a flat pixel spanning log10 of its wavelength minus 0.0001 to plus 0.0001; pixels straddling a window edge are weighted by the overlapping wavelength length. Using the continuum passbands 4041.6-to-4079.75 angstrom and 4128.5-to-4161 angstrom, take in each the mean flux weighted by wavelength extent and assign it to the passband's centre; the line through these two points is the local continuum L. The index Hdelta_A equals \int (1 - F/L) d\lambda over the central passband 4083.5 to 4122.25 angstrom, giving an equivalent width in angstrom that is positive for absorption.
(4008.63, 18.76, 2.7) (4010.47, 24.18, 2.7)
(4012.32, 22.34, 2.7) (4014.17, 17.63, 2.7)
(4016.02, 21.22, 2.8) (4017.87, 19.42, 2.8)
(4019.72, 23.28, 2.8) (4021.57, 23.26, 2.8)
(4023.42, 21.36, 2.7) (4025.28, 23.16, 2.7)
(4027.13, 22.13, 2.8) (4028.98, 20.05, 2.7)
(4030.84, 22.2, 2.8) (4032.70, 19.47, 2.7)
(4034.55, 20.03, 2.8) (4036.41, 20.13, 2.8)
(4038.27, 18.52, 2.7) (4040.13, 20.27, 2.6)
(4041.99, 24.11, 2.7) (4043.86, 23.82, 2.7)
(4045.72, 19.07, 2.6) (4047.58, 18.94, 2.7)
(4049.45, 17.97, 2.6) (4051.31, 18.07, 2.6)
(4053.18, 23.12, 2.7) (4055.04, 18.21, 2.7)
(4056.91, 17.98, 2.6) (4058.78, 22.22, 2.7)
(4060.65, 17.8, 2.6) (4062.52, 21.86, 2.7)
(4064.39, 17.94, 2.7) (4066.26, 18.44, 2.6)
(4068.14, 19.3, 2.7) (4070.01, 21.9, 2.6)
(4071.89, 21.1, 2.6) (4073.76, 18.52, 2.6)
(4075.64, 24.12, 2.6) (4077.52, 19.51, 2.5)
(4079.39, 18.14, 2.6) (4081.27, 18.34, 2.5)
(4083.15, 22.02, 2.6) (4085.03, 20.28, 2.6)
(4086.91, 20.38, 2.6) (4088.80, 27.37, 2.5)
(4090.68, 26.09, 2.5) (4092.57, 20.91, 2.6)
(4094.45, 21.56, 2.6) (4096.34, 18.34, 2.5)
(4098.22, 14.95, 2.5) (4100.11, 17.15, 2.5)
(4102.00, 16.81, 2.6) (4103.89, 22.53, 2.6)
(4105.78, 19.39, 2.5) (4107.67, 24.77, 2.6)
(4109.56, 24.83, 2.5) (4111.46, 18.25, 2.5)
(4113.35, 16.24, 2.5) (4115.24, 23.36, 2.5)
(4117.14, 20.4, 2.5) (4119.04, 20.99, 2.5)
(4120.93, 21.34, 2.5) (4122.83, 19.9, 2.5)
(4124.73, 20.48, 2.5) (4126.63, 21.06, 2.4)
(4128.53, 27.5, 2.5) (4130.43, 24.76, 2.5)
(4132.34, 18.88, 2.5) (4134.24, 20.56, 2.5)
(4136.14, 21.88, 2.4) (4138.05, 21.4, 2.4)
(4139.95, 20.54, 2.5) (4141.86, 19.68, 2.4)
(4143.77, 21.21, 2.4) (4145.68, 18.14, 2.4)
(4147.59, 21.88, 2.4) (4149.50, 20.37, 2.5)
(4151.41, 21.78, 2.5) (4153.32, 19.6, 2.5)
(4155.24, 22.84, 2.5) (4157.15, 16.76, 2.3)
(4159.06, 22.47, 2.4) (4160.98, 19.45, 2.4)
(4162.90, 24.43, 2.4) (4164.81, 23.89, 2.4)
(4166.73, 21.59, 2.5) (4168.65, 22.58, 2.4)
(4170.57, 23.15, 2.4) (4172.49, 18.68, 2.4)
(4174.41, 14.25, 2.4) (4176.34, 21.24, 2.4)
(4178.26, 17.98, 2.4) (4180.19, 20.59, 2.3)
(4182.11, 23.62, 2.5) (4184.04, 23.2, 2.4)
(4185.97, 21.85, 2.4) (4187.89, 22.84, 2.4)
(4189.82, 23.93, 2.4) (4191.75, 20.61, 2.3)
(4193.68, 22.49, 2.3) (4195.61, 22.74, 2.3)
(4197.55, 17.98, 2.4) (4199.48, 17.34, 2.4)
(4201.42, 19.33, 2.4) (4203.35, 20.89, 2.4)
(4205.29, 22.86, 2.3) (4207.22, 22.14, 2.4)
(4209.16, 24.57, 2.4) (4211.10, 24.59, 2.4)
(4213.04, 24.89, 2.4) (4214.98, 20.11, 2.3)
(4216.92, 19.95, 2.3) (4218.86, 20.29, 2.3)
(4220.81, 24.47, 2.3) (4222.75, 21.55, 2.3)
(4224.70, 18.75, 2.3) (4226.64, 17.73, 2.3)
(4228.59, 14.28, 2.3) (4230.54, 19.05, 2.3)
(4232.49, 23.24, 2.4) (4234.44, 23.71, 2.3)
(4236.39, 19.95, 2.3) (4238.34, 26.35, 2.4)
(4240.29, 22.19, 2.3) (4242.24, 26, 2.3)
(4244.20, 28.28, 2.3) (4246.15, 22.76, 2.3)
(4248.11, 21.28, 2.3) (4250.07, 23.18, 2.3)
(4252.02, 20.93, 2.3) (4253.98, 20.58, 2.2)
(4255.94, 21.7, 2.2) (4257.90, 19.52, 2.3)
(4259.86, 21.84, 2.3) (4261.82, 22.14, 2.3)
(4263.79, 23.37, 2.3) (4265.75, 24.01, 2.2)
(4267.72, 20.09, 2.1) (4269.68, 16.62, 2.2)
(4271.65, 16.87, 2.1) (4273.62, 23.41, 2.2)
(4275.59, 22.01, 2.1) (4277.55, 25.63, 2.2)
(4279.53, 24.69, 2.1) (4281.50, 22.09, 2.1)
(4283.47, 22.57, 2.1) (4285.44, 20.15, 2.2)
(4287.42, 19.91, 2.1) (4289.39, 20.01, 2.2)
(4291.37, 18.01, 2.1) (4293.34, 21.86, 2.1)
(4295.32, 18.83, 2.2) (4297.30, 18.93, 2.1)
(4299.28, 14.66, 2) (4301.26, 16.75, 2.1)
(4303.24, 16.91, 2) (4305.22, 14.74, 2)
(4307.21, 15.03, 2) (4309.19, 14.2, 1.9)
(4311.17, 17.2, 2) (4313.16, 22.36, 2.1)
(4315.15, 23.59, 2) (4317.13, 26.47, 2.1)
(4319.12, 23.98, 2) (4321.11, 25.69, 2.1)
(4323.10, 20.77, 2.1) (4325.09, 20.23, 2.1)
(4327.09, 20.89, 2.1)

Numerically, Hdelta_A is -0.55 angstrom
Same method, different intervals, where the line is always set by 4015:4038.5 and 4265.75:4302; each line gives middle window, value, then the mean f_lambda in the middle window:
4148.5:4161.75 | 0.2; 20.5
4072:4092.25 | -0.5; 21.4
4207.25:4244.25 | -2.6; 21.9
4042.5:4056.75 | 0.8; 19.9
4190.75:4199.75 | 0.1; 20.5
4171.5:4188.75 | 0.1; 20.5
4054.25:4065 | 0.8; 19.4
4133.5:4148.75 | 0.1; 20.7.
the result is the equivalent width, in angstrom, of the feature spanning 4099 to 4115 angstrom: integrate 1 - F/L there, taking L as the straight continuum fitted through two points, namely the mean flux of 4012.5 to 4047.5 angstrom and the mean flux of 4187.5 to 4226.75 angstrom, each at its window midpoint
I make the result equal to 0.86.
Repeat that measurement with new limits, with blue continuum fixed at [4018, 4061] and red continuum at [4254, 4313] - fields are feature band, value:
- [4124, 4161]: -1.4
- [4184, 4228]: -2.9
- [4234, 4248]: -2.8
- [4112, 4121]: 0.1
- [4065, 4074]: 0.3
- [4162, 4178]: -0.7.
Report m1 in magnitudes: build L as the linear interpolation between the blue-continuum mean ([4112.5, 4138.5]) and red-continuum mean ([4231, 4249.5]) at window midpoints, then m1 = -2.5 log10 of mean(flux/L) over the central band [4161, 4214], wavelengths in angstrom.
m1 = 0.048 mag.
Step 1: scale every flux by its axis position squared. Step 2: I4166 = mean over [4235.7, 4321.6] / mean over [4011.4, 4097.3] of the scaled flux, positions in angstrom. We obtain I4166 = 1.1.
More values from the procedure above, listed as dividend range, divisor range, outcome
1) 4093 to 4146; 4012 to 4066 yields 1.05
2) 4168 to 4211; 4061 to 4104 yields 1.10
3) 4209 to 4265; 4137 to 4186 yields 1.09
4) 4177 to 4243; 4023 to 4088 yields 1.14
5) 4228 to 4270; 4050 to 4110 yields 1.17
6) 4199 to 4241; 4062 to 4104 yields 1.12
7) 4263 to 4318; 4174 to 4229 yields 0.99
